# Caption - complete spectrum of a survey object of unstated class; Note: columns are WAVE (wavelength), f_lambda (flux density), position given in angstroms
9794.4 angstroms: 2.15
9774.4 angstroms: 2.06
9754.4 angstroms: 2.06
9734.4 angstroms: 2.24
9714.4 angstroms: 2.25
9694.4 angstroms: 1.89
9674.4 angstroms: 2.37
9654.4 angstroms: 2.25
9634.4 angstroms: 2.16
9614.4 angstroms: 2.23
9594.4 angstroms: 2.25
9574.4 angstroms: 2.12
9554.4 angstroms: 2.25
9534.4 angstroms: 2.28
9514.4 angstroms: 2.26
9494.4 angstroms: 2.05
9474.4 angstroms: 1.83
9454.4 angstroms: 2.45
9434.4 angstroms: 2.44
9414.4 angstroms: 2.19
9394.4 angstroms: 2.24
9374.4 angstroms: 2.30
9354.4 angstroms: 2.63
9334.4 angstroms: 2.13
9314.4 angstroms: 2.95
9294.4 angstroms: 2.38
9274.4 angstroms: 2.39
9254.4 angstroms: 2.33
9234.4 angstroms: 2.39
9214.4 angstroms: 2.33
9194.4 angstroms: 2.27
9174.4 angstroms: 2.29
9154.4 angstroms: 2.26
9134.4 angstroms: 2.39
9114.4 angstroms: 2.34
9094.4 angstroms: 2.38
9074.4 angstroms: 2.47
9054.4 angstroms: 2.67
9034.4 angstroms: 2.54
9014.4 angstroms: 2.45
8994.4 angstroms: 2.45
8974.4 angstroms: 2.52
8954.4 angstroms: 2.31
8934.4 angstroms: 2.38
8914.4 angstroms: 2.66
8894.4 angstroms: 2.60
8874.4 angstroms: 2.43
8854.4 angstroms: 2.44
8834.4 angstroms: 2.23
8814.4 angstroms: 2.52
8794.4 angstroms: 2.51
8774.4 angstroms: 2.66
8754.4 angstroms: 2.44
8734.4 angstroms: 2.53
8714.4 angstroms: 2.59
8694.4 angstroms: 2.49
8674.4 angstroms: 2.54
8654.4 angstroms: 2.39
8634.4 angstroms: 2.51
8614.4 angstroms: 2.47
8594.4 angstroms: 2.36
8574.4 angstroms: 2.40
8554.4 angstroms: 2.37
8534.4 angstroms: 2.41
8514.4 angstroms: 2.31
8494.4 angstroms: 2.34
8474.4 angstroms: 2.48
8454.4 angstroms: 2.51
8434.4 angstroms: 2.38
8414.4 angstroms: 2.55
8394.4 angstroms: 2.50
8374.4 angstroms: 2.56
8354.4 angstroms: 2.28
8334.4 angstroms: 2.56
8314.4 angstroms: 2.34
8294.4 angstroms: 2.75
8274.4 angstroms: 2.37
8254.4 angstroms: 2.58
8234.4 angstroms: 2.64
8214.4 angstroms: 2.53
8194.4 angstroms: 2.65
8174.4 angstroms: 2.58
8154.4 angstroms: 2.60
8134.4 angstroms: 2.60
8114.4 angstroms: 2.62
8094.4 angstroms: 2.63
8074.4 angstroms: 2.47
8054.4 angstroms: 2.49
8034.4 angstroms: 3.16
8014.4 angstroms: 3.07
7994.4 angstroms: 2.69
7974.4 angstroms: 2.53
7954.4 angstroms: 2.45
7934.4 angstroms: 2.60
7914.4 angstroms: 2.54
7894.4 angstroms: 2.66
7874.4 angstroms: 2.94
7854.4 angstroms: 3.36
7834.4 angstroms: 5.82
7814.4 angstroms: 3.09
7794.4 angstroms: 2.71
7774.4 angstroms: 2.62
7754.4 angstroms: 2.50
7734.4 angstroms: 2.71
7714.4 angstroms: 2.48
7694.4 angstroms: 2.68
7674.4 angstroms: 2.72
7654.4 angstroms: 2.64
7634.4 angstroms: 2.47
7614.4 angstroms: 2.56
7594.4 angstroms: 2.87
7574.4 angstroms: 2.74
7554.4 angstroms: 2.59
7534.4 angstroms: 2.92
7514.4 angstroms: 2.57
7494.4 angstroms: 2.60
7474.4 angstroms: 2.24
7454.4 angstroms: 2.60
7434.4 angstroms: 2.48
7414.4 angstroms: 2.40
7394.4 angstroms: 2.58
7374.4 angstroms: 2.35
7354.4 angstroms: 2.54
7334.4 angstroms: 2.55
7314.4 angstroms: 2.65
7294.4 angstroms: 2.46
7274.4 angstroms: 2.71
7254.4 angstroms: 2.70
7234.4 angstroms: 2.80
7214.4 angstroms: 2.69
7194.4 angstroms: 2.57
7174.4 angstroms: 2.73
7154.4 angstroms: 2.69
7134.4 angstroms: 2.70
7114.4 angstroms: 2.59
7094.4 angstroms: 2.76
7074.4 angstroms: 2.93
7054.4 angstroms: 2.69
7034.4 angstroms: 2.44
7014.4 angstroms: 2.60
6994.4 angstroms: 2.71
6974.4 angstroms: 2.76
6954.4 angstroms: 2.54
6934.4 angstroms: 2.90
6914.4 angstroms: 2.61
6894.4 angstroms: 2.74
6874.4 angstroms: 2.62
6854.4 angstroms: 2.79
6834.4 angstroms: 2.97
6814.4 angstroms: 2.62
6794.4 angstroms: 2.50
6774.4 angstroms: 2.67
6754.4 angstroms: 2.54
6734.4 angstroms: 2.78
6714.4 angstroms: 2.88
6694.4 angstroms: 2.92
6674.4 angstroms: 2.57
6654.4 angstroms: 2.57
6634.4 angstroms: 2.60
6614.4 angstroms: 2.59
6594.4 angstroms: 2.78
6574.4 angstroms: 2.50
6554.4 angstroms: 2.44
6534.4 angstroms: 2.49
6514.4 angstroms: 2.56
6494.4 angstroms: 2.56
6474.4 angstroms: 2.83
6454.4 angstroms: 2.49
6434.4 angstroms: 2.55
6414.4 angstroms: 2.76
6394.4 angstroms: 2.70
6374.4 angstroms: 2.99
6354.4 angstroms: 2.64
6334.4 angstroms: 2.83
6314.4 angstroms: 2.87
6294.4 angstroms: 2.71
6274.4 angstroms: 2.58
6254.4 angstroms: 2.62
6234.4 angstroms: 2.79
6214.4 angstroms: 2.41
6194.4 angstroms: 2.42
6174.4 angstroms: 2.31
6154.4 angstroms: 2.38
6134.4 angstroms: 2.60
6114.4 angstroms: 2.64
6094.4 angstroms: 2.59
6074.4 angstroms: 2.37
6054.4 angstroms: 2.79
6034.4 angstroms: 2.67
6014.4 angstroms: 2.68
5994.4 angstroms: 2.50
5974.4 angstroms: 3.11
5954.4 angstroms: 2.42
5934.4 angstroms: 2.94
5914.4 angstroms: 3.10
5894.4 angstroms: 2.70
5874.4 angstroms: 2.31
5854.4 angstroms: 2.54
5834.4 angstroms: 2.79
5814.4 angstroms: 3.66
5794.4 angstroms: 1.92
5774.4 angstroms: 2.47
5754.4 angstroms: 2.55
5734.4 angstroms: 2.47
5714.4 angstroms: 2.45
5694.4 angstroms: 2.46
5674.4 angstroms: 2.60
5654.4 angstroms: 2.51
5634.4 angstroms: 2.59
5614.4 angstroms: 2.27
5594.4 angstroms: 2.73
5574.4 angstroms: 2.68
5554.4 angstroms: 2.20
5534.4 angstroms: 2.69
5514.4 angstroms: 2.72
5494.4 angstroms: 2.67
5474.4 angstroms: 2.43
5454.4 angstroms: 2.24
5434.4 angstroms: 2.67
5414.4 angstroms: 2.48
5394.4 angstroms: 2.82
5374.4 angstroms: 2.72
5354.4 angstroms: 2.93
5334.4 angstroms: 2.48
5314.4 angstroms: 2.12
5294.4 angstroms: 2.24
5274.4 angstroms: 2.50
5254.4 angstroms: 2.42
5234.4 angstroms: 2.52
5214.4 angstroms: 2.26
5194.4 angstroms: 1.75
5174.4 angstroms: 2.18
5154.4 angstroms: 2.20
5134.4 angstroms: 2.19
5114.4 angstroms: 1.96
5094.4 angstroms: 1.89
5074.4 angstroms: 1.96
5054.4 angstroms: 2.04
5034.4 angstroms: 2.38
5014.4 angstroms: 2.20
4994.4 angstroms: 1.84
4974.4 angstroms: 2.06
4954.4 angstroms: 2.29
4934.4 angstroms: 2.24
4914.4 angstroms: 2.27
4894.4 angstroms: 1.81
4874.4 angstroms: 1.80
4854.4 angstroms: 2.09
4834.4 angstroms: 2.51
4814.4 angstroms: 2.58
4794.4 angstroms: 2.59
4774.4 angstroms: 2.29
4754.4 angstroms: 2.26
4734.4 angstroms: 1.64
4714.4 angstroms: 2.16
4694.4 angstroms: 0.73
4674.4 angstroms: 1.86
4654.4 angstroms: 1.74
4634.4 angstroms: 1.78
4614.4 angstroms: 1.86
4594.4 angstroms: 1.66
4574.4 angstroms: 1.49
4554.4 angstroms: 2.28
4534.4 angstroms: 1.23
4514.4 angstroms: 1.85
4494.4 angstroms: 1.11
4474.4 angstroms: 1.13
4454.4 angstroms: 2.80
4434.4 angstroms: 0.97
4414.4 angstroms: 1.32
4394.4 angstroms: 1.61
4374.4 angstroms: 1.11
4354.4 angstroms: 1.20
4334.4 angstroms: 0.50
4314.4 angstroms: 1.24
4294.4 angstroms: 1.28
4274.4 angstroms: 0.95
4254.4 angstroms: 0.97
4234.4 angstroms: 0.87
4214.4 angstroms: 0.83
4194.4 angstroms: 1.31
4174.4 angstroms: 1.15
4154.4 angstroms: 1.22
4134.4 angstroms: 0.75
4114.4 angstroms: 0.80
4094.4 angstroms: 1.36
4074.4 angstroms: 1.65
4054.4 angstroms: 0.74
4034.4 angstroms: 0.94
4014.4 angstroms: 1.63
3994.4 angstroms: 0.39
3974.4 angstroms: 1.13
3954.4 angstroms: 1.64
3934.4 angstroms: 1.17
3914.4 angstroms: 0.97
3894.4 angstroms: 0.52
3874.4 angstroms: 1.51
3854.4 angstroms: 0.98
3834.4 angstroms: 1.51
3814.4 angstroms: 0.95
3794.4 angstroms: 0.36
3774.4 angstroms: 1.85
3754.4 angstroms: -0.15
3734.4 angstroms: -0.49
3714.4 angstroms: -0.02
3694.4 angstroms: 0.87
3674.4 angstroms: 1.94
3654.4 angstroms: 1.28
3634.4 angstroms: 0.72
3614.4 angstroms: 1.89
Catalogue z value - 0.19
